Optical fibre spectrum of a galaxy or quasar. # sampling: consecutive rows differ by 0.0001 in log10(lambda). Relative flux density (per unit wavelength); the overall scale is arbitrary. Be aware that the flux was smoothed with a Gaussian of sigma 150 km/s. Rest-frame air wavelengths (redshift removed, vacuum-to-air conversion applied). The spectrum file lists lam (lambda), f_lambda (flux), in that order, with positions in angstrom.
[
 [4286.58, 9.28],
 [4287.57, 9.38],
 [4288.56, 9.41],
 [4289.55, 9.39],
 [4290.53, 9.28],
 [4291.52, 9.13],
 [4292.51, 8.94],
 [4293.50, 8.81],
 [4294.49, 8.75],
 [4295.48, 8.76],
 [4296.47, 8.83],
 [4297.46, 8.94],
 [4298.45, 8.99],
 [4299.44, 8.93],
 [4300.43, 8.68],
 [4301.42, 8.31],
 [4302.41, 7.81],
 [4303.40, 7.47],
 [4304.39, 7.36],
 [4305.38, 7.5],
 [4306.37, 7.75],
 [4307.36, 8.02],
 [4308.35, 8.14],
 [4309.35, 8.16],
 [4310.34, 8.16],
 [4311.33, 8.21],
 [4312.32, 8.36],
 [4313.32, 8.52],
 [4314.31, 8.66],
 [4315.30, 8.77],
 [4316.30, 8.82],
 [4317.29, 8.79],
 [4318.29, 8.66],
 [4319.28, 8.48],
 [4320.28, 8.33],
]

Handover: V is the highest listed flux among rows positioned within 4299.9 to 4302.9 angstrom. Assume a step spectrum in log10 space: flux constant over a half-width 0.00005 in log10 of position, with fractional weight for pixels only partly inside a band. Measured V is 8.68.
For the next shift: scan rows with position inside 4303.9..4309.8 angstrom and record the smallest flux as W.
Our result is 7.36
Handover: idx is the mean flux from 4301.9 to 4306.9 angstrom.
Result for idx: 7.59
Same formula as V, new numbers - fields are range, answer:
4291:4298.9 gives 9.13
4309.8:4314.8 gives 8.66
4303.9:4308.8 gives 8.14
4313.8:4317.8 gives 8.82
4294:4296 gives 8.76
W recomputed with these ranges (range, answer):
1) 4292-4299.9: 8.75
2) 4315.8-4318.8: 8.66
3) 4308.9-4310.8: 8.16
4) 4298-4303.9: 7.47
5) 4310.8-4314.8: 8.21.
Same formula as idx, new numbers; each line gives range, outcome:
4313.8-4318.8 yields 8.74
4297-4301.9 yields 8.77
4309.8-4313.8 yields 8.31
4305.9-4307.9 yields 7.91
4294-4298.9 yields 8.85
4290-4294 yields 9.05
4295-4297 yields 8.79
